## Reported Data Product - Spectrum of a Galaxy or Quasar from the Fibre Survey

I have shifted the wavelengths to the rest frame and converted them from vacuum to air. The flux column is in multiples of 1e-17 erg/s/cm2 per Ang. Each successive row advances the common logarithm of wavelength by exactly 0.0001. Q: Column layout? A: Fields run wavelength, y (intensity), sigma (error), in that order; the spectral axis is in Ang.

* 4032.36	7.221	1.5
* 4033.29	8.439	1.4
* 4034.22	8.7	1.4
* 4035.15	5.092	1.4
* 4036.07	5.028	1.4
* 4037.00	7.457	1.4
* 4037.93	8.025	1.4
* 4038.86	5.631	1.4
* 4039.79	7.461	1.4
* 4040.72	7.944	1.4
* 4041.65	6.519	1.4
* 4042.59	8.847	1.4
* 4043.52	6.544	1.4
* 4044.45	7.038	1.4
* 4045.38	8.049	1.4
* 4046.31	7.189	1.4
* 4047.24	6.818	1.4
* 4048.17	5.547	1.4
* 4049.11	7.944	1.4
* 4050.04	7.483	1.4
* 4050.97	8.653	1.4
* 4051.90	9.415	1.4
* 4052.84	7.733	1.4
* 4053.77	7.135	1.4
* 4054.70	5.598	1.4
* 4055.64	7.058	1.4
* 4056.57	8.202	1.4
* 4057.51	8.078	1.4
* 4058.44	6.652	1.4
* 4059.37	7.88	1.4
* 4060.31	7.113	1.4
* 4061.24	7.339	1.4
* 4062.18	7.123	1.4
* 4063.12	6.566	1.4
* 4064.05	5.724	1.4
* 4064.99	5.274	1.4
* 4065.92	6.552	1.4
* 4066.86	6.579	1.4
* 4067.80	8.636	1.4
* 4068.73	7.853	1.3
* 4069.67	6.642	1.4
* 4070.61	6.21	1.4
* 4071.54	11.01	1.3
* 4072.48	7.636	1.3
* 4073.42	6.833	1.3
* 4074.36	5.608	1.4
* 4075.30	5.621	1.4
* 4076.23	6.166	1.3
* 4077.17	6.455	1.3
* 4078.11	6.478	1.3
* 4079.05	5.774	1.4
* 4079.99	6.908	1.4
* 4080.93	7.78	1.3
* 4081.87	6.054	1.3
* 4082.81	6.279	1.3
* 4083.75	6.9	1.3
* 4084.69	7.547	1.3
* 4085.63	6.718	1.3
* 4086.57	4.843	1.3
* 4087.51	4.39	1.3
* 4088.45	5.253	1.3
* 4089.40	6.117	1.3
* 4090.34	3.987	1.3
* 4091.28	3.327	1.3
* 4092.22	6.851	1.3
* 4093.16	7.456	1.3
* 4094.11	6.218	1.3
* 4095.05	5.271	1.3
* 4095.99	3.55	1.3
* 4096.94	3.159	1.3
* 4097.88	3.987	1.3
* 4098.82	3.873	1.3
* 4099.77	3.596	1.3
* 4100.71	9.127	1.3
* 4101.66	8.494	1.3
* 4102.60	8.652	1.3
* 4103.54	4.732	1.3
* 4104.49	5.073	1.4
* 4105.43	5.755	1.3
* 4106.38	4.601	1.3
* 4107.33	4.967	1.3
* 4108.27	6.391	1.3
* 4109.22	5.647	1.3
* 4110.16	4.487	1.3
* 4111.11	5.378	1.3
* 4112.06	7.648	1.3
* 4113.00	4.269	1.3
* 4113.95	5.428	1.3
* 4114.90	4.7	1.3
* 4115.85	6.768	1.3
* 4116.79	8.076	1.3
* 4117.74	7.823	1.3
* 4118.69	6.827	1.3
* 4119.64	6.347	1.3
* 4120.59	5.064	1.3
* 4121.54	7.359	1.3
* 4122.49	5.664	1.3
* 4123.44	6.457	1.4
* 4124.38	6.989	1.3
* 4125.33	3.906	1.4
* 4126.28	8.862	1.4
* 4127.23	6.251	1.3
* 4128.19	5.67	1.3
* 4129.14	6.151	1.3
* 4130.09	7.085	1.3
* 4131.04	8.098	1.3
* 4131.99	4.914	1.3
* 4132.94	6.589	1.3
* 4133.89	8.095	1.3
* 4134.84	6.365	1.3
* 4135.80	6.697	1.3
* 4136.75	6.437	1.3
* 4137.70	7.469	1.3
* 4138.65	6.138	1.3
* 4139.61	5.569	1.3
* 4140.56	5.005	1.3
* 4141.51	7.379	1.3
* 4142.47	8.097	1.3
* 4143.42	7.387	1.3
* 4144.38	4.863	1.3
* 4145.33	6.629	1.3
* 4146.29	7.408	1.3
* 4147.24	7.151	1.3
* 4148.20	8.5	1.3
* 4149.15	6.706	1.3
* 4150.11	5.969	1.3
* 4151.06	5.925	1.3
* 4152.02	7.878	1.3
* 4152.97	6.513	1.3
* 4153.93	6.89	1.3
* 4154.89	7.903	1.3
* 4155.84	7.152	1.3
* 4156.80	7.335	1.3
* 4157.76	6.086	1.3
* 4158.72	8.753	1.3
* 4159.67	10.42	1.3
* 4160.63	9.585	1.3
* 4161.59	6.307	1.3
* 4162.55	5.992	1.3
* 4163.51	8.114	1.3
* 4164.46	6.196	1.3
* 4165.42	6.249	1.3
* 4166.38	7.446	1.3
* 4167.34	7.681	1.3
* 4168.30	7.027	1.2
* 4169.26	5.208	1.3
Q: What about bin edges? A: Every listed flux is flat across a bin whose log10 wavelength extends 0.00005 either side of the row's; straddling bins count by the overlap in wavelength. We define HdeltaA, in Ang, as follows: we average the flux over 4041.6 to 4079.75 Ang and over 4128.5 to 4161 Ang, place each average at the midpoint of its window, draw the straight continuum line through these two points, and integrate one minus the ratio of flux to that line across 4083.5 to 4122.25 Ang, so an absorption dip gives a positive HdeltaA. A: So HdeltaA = 7.1 Ang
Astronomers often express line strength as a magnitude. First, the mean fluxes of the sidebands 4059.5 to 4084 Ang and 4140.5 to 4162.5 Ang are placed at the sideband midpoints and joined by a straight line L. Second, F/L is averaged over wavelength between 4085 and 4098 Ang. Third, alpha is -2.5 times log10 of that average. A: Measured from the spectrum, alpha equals 0.323 mag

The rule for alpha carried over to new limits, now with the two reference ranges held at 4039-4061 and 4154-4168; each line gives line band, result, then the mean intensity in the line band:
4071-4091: 0.17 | 6.37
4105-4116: 0.34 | 5.46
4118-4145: 0.15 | 6.5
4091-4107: 0.32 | 5.53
